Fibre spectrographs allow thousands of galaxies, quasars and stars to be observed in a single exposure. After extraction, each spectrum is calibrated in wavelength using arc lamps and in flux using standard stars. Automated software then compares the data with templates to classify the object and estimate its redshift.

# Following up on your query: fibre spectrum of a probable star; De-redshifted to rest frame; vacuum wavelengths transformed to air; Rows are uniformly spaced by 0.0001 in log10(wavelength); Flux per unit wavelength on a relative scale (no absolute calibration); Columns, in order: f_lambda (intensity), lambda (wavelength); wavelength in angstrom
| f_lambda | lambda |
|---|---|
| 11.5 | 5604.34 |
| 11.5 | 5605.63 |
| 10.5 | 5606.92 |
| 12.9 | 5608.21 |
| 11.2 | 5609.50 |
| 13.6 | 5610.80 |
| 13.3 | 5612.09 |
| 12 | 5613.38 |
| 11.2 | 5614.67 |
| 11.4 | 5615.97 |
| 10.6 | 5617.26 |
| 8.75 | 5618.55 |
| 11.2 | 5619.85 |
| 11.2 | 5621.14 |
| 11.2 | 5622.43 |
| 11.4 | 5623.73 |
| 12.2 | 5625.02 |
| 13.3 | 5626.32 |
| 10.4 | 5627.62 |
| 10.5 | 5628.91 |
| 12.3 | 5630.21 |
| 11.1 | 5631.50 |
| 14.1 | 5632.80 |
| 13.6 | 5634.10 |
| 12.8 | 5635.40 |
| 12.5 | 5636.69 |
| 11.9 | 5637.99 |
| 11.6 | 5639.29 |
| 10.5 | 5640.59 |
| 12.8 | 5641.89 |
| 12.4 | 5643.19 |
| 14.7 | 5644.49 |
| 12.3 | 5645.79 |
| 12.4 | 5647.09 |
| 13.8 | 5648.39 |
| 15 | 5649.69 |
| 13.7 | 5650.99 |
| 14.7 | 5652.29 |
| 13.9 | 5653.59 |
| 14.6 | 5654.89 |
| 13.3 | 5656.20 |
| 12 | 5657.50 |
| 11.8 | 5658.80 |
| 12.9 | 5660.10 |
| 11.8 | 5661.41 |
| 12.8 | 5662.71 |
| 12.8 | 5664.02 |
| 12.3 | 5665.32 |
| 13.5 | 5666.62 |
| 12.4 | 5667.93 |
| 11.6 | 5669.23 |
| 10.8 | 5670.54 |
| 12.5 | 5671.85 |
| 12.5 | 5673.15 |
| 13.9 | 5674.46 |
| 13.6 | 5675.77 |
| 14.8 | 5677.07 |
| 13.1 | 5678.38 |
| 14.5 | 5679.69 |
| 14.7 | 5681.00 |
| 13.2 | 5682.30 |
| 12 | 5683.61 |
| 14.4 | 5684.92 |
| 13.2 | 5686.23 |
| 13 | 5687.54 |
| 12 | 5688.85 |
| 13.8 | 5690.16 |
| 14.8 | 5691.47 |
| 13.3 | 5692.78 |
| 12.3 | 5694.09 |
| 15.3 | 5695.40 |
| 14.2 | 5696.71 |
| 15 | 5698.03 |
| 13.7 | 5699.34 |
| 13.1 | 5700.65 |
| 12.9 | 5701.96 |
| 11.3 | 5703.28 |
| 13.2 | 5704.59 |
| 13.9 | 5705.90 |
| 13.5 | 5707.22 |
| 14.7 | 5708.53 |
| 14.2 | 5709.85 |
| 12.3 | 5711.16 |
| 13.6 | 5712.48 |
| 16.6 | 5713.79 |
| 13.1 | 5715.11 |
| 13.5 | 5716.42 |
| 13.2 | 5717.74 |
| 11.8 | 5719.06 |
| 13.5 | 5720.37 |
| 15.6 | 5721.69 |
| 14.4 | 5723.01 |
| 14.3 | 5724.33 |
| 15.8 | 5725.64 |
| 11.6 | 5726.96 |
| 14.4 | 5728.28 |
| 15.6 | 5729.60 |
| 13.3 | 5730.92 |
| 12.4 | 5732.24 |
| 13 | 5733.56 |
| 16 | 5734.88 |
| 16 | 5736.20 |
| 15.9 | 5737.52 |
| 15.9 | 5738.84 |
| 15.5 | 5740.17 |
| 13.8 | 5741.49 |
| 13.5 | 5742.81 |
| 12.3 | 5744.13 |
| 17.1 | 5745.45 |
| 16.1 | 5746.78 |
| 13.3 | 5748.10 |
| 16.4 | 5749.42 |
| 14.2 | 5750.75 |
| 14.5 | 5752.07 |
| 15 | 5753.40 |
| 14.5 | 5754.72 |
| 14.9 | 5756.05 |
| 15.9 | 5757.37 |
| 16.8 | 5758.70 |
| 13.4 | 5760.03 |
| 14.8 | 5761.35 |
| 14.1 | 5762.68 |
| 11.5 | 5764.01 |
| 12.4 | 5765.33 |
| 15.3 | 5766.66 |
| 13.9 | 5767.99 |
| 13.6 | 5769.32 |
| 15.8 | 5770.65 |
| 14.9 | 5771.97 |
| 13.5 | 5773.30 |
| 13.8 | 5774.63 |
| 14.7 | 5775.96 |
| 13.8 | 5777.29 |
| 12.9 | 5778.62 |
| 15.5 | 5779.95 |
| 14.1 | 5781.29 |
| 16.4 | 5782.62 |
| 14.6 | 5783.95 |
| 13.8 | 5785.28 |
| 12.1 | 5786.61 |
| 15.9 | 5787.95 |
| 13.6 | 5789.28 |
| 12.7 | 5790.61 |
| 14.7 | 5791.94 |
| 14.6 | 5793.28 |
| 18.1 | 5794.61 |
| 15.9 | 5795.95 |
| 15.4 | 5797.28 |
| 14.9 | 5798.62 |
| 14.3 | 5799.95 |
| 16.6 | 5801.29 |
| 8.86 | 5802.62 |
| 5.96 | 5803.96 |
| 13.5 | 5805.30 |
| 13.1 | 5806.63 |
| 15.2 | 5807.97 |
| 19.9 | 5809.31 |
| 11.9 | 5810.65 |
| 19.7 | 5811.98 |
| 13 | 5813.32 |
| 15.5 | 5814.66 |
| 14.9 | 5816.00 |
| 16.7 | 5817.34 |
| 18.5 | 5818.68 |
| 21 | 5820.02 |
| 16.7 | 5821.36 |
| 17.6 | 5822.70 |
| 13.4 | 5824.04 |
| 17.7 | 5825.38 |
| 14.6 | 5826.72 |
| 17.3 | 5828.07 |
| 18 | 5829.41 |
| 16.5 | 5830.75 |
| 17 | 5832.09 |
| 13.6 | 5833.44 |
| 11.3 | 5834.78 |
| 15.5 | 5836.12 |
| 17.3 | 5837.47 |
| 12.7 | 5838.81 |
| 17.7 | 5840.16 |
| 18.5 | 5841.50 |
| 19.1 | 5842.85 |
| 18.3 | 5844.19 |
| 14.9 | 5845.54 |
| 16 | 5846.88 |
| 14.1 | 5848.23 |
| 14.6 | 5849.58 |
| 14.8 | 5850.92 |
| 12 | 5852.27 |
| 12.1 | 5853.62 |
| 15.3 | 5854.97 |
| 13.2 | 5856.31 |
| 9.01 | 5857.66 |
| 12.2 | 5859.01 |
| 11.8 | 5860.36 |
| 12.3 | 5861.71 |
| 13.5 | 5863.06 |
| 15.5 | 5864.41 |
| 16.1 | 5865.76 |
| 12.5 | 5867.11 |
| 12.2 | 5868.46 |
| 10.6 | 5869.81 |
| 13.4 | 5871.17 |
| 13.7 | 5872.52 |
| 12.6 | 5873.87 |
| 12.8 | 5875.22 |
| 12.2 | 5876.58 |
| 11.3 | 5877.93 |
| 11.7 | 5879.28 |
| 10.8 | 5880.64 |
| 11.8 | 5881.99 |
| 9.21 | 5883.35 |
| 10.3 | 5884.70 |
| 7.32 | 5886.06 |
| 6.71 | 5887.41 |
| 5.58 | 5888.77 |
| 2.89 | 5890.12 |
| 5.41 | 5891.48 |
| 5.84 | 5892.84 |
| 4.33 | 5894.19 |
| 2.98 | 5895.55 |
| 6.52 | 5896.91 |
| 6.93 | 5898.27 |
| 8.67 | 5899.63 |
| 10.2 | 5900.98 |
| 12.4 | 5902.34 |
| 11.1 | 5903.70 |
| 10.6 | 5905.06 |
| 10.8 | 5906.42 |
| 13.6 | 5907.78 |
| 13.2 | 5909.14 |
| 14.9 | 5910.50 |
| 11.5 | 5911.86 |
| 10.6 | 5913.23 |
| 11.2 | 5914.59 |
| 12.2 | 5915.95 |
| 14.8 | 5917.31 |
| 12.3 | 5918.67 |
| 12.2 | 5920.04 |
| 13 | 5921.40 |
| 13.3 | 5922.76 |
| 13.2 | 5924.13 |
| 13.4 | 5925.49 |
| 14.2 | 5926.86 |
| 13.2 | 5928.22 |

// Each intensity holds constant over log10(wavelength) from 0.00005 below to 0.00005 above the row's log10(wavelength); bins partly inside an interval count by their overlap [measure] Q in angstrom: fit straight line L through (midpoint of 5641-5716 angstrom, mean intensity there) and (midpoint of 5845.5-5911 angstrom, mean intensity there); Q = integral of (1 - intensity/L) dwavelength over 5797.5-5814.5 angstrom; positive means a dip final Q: -3.08 angstrom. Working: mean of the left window 13.3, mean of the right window 11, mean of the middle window 14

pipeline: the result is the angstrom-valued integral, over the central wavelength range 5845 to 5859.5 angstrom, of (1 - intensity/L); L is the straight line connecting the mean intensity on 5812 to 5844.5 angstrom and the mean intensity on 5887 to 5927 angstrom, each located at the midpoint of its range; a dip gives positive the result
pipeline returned 1.0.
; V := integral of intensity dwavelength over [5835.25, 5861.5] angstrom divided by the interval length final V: 14.6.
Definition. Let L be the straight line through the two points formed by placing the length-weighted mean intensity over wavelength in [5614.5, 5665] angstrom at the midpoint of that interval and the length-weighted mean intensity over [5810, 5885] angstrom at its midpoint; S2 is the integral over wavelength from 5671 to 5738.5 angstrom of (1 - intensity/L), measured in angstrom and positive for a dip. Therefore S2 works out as -4.0 angstrom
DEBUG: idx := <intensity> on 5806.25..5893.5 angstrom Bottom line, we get 13.7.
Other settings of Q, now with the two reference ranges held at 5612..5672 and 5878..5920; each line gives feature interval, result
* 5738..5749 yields -3.4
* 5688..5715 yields -4.5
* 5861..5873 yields -4.0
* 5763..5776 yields -3.5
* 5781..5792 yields -3.4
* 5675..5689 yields -1.9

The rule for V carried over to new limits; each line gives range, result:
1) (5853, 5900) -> 10.3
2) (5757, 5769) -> 14.2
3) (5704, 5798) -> 14.4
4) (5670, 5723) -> 13.5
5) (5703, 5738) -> 14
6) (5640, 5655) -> 13.4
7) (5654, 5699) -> 13.2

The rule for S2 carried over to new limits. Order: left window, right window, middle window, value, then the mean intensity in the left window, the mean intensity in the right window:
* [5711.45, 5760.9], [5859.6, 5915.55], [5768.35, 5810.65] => -3.8 angstrom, 14.5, 10.4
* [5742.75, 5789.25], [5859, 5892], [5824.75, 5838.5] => -3.8 angstrom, 14.4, 11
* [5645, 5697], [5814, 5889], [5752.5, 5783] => -1.7 angstrom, 13.2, 14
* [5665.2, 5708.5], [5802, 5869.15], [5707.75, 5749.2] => -1.6 angstrom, 13.3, 14.9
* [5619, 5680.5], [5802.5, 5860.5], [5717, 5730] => -0.3 angstrom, 12.7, 15.1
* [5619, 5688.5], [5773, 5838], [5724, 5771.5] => -1.3 angstrom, 12.7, 15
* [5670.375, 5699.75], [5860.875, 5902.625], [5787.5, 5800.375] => -3.9 angstrom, 13.5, 9.92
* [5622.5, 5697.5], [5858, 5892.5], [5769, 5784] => -3.4 angstrom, 12.9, 10.9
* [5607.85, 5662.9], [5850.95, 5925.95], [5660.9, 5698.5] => -3.5 angstrom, 12.4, 11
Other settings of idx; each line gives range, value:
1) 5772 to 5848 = 15.2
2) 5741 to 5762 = 14.8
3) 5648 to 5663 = 13.4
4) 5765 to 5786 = 14.3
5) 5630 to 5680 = 12.9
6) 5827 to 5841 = 15.7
